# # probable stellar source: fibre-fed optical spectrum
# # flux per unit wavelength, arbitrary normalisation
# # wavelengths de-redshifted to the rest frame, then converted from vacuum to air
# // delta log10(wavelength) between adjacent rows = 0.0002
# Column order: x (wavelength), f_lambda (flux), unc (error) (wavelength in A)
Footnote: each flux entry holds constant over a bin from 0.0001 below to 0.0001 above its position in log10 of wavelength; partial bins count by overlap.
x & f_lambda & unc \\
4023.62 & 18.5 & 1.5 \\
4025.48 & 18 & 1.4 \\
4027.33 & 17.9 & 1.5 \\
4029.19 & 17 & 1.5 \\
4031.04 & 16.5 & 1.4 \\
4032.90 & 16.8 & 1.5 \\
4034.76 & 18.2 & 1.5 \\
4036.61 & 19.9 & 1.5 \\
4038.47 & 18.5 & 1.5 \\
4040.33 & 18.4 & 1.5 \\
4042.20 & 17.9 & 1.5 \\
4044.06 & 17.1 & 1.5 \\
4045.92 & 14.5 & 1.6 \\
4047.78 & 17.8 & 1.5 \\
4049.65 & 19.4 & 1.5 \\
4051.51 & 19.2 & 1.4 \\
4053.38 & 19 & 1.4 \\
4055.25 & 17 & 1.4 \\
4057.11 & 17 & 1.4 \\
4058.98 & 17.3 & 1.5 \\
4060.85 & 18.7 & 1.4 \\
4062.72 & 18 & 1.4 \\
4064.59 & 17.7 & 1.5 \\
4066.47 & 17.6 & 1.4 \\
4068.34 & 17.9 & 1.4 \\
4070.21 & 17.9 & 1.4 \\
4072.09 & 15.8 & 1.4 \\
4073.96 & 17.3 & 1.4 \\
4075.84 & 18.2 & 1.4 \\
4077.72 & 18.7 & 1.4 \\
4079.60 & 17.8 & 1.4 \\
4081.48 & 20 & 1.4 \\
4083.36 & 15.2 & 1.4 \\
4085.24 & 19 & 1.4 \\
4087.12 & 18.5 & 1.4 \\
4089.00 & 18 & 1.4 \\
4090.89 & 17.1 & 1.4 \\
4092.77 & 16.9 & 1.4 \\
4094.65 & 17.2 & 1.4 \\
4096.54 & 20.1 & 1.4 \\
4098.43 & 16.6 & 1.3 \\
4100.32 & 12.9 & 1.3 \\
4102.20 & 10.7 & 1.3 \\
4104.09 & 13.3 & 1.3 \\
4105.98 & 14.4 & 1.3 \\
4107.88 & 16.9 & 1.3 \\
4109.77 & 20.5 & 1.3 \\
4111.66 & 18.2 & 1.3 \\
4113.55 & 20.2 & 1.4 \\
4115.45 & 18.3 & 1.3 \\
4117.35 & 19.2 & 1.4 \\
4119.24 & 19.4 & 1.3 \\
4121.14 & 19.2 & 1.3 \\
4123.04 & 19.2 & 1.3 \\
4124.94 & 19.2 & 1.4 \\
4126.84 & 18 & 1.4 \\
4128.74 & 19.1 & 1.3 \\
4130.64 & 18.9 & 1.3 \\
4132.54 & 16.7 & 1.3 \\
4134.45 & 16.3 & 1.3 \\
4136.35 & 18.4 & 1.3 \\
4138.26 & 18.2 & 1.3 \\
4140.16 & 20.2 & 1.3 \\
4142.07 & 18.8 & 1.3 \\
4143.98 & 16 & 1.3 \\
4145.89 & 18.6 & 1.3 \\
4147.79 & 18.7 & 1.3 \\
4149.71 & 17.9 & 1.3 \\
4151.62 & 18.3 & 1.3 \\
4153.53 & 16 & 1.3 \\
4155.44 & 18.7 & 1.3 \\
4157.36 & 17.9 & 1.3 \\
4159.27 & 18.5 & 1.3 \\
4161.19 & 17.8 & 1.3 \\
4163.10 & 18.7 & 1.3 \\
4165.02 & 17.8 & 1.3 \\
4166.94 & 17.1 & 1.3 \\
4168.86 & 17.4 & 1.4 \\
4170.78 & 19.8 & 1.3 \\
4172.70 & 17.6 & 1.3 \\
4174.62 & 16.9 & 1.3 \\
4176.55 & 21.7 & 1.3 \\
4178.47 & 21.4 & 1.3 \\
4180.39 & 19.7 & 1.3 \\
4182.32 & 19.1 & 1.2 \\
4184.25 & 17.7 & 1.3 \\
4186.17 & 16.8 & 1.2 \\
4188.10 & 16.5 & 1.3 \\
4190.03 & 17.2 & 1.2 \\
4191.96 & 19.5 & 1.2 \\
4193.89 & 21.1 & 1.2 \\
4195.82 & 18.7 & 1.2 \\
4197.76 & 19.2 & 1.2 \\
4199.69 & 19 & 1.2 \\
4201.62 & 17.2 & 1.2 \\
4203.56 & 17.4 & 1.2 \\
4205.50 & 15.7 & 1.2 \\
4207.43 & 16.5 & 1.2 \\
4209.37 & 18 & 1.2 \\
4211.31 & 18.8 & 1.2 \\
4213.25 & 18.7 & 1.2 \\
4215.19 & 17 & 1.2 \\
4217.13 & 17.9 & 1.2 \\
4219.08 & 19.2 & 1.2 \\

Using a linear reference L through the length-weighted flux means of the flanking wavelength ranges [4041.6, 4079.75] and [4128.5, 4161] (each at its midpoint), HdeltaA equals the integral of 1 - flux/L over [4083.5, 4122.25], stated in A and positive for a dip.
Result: 1.3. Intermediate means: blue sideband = 17.7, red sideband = 18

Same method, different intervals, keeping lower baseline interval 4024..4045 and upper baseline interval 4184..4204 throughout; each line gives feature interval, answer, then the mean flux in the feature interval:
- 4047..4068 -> -0.2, 18.1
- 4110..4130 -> -1.1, 19.1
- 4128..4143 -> -0.2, 18.3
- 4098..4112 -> 2.1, 15.3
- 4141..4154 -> 0.2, 17.8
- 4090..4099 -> 0.2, 17.6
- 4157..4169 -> 0.2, 17.9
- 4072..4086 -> 0.1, 17.8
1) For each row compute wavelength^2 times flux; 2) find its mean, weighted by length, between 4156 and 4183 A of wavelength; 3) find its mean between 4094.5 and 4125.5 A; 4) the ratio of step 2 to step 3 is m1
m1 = 1.11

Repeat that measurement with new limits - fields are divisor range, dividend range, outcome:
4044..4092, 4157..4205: 1.10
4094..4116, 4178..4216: 1.15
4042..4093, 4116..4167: 1.07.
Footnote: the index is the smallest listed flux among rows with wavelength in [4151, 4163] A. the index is 16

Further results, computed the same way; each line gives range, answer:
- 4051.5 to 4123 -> 10.7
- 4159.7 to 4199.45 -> 16.5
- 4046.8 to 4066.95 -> 17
